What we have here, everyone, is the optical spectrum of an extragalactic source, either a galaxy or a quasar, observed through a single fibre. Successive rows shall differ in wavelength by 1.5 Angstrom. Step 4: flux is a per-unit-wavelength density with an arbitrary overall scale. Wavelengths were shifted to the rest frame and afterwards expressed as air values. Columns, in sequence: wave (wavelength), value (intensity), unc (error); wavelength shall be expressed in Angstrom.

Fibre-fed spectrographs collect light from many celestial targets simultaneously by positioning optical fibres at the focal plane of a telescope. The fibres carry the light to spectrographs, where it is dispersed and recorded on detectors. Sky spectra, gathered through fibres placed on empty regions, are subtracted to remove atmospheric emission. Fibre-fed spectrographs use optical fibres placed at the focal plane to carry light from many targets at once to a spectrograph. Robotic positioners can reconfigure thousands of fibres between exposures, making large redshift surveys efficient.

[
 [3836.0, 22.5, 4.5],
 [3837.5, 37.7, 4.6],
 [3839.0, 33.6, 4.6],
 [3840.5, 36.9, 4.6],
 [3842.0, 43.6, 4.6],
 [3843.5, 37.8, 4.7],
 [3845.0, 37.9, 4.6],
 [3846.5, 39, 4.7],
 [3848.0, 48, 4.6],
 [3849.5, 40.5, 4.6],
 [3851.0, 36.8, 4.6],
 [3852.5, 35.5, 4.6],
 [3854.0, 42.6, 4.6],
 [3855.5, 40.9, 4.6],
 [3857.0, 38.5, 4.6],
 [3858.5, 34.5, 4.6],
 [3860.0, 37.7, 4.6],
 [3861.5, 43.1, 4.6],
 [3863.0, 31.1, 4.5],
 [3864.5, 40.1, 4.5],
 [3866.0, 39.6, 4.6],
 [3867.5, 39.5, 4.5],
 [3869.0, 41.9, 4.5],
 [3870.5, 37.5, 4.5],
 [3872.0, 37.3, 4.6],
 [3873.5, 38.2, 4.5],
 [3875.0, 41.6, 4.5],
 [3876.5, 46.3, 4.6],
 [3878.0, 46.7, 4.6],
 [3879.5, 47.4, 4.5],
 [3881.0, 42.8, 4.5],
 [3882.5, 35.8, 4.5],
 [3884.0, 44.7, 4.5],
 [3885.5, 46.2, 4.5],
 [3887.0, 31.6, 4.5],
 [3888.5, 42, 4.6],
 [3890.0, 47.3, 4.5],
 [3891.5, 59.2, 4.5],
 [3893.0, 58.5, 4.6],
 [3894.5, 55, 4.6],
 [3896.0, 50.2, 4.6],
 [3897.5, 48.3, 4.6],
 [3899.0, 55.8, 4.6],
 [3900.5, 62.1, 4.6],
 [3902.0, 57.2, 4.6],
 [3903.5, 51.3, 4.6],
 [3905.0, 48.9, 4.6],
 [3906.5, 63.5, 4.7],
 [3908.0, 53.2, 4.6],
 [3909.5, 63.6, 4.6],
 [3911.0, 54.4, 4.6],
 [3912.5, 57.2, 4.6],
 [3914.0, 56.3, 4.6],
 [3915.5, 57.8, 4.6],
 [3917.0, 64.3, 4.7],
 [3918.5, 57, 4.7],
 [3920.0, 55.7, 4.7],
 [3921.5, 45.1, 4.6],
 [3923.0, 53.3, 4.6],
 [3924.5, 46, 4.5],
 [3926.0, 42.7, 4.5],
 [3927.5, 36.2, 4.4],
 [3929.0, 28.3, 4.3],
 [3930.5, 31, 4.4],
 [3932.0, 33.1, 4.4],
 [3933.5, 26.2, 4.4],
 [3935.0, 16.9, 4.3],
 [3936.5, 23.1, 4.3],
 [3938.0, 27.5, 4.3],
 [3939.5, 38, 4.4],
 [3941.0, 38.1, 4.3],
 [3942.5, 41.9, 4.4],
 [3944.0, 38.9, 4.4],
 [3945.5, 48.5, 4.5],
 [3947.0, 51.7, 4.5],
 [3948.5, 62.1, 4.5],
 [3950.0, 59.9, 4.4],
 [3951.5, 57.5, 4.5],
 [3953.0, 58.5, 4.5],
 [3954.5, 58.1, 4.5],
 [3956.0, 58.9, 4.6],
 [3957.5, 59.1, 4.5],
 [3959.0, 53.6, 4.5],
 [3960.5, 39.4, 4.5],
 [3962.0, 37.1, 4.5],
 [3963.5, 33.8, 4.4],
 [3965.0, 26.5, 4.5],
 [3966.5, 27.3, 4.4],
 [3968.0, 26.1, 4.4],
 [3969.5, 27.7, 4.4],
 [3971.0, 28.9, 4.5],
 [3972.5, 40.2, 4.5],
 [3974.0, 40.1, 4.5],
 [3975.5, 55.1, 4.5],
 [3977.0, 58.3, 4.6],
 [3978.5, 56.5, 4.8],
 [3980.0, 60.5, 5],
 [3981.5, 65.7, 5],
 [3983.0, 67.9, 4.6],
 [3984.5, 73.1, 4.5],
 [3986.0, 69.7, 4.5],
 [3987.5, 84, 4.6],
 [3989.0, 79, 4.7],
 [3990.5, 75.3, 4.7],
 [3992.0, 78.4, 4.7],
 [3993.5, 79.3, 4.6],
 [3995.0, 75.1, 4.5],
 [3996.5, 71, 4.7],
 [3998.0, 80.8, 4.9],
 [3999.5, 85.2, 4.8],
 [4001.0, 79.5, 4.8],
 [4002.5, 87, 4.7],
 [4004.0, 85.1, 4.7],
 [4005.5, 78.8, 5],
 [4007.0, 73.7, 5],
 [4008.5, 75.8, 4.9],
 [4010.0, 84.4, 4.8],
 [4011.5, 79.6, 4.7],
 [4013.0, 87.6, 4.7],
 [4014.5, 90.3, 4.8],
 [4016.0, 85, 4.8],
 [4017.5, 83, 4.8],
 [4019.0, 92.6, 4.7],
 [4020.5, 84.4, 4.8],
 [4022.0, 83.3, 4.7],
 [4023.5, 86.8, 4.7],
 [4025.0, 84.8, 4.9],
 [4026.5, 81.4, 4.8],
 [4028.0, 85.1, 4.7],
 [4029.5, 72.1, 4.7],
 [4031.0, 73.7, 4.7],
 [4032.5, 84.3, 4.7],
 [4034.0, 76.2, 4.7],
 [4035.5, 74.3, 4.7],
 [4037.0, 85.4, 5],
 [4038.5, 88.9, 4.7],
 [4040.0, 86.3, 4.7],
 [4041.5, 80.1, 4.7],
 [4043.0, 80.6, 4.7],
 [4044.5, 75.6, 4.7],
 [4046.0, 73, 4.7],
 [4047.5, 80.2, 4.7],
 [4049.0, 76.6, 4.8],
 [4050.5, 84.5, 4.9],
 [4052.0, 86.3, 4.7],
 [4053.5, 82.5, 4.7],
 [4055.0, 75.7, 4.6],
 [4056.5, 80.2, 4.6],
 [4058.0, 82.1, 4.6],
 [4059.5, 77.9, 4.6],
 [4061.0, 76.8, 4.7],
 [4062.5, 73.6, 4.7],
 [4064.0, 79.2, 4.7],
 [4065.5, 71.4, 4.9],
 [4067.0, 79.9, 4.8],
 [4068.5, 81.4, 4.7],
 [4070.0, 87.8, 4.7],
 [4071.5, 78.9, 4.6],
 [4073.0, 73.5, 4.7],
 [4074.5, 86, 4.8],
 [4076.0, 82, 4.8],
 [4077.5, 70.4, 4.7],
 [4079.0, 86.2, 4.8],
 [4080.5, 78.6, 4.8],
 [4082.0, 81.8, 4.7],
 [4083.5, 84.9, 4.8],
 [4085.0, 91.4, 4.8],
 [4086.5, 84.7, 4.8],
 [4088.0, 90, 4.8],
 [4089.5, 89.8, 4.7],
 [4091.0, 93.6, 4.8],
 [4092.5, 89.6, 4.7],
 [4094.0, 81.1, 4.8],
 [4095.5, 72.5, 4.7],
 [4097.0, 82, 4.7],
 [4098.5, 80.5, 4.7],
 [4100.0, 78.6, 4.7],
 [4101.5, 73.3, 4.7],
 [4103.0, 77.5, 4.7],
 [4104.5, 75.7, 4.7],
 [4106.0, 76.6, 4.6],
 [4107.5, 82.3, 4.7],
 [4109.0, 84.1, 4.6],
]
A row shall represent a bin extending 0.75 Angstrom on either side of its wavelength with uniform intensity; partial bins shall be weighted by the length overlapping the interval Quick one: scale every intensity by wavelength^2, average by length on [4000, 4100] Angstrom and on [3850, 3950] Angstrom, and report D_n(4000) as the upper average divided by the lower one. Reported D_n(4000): 2.0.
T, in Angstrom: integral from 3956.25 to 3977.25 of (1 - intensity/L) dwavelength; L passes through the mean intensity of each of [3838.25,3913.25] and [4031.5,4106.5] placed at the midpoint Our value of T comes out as 7.5 Angstrom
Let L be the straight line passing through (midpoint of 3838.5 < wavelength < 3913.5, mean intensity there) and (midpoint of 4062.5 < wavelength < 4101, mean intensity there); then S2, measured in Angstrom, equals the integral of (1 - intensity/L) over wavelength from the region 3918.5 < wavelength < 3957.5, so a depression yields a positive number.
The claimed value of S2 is 8.7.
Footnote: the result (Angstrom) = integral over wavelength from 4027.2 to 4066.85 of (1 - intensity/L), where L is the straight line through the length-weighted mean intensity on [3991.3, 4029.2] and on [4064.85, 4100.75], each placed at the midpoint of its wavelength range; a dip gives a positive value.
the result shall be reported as 1.42 Angstrom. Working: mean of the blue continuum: 82.2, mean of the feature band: 79.3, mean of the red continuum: 82.4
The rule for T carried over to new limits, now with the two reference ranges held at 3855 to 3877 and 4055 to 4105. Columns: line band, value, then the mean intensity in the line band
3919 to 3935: 3.7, 39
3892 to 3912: -4.1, 55.6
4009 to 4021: -3.1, 85.7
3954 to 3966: 2.5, 45.2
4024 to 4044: -2.5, 81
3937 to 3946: 2.6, 38.1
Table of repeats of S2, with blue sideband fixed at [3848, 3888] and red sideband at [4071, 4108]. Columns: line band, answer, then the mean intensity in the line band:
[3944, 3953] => 0.1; 54.7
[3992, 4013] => -4.7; 79.9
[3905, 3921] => -3.0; 57.7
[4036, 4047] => -1.3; 81.2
